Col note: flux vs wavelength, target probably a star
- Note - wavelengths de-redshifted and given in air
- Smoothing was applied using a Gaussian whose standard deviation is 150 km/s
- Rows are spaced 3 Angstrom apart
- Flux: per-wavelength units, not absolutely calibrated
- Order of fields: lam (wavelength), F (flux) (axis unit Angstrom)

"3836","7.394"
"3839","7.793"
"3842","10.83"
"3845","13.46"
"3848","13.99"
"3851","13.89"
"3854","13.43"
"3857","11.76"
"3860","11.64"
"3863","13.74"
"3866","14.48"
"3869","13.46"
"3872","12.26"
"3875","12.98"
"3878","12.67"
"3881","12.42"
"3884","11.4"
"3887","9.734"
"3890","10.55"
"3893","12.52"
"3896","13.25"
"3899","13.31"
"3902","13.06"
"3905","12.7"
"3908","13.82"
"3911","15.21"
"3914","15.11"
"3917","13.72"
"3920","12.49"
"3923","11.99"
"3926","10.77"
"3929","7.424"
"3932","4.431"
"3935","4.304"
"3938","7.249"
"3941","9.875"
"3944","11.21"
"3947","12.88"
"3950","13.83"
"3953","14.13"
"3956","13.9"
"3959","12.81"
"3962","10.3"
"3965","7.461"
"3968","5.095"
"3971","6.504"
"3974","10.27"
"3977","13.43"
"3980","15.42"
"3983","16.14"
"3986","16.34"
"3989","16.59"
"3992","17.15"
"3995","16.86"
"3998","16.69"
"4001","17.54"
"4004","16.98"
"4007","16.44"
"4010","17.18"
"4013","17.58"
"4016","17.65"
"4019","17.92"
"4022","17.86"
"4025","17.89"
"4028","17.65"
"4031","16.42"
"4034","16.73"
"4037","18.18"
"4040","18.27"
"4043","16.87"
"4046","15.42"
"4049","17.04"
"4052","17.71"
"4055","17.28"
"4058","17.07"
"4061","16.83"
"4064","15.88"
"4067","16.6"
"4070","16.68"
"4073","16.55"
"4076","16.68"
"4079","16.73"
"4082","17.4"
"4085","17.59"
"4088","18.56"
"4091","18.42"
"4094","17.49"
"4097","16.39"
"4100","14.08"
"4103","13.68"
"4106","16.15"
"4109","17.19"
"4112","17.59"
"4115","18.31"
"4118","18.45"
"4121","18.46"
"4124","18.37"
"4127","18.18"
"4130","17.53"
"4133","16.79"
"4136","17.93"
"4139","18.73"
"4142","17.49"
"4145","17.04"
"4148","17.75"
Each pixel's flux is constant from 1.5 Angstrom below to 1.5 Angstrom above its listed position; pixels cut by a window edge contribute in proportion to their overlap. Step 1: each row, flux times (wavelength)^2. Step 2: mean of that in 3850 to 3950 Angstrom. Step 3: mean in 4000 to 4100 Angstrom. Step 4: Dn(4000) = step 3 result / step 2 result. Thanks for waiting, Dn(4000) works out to 1.57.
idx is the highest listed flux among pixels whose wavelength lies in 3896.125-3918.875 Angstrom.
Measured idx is 15.21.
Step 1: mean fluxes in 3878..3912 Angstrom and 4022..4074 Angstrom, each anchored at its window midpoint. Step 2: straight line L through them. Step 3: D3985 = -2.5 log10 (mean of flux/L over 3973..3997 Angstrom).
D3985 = -0.015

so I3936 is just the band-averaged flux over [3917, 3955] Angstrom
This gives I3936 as 10.2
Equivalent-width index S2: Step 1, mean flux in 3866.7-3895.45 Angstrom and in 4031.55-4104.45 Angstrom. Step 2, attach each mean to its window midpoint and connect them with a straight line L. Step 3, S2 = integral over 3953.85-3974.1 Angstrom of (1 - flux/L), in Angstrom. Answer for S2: 6.6 Angstrom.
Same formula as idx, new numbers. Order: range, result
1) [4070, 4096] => 18.56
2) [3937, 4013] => 17.58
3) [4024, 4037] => 18.18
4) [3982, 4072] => 18.27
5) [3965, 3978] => 13.43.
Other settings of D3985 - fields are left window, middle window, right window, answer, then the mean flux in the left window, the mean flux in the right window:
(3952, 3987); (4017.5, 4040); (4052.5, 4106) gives -0.22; 11.7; 16.7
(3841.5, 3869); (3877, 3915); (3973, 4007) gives 0.10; 13.1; 15.9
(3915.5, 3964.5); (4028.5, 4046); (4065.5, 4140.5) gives -0.18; 10.6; 17.2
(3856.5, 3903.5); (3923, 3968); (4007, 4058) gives 0.42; 12.5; 17.3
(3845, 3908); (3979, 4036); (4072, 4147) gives -0.12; 12.7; 17.3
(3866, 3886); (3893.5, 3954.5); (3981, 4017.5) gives 0.22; 12.6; 16.9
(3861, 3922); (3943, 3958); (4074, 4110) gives 0.06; 12.9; 16.7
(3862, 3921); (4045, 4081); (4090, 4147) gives -0.03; 12.9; 17.3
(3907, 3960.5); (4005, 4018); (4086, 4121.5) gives -0.23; 11.4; 17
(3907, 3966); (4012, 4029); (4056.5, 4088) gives -0.21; 11.2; 16.9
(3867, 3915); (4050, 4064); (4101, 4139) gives -0.06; 12.8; 17.4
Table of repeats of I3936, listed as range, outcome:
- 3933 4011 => 12.9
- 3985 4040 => 17.2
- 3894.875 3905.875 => 13.1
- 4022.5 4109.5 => 16.9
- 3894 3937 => 11.5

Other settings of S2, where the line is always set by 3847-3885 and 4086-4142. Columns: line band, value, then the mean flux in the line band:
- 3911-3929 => 1.7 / 12.6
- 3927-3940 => 7.3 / 6.2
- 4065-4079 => 0.0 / 16.6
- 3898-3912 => 0.1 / 13.6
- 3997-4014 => -1.8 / 17.1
